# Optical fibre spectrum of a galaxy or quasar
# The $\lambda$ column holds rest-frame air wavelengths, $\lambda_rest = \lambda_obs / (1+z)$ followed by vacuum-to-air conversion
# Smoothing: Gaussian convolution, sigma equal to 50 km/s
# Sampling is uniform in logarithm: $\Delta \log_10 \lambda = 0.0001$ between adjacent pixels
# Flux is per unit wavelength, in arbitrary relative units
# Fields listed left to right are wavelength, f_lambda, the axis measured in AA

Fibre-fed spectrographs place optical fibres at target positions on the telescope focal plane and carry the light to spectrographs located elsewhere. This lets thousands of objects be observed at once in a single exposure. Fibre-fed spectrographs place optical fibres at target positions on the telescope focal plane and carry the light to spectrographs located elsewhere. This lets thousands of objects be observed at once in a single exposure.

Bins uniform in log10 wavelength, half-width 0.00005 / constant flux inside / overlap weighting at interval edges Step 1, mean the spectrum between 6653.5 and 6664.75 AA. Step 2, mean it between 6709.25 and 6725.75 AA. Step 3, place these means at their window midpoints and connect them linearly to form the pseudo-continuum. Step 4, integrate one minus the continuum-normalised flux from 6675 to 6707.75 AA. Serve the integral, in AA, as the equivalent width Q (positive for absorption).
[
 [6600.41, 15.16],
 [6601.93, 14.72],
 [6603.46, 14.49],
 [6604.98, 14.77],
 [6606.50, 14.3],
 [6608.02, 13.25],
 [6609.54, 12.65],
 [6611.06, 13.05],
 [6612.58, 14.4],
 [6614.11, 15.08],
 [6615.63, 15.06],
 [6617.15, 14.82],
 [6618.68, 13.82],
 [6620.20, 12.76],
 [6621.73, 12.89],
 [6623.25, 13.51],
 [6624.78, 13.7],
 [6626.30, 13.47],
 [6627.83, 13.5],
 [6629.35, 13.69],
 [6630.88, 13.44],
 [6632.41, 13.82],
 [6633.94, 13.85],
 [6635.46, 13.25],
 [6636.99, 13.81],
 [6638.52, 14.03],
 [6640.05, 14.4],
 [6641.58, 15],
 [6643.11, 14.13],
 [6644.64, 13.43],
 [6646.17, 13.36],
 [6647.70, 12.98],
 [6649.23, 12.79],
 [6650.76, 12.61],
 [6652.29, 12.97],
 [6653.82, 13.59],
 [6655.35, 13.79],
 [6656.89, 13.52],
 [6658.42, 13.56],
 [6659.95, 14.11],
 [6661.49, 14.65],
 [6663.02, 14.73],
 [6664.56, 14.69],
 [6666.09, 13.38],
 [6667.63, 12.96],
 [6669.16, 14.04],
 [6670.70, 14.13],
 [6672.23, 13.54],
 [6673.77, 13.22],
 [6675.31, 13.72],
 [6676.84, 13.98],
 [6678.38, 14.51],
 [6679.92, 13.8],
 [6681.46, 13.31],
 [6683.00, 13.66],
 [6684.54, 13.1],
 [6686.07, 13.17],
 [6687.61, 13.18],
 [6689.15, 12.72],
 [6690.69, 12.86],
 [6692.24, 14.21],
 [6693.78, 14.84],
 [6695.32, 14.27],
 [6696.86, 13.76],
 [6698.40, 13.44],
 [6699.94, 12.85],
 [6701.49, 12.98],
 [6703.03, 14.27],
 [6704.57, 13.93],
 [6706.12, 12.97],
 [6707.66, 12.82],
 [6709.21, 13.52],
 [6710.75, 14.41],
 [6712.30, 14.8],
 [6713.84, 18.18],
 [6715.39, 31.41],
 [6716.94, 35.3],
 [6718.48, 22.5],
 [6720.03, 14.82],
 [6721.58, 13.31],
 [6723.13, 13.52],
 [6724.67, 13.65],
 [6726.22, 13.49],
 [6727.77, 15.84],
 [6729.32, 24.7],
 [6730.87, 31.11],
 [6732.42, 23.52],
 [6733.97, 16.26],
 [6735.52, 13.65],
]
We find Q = 6.1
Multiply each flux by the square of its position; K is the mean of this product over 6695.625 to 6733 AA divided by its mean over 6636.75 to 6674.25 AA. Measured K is 1.3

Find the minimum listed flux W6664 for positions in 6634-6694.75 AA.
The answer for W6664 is 12.61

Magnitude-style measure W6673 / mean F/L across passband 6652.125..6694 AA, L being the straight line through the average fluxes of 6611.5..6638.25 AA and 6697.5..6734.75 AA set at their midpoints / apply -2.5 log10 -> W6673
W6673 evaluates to 0.155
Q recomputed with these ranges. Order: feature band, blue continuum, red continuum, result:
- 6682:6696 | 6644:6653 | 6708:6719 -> 3.5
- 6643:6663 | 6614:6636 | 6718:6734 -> 2.0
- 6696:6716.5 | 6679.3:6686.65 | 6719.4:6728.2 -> -2.8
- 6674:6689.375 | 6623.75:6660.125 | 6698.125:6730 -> 1.8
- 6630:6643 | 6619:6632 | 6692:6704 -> -0.5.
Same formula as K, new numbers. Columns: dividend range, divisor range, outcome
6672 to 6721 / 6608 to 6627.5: 1.14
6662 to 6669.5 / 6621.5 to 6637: 1.04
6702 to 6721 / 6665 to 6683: 1.34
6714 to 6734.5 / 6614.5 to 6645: 1.54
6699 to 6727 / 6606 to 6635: 1.24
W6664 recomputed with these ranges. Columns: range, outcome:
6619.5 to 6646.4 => 12.76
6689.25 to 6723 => 12.82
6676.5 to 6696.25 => 12.72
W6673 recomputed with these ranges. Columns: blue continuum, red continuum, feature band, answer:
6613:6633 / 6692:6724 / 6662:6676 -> 0.100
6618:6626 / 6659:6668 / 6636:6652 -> 0.010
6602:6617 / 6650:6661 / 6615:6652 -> 0.012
